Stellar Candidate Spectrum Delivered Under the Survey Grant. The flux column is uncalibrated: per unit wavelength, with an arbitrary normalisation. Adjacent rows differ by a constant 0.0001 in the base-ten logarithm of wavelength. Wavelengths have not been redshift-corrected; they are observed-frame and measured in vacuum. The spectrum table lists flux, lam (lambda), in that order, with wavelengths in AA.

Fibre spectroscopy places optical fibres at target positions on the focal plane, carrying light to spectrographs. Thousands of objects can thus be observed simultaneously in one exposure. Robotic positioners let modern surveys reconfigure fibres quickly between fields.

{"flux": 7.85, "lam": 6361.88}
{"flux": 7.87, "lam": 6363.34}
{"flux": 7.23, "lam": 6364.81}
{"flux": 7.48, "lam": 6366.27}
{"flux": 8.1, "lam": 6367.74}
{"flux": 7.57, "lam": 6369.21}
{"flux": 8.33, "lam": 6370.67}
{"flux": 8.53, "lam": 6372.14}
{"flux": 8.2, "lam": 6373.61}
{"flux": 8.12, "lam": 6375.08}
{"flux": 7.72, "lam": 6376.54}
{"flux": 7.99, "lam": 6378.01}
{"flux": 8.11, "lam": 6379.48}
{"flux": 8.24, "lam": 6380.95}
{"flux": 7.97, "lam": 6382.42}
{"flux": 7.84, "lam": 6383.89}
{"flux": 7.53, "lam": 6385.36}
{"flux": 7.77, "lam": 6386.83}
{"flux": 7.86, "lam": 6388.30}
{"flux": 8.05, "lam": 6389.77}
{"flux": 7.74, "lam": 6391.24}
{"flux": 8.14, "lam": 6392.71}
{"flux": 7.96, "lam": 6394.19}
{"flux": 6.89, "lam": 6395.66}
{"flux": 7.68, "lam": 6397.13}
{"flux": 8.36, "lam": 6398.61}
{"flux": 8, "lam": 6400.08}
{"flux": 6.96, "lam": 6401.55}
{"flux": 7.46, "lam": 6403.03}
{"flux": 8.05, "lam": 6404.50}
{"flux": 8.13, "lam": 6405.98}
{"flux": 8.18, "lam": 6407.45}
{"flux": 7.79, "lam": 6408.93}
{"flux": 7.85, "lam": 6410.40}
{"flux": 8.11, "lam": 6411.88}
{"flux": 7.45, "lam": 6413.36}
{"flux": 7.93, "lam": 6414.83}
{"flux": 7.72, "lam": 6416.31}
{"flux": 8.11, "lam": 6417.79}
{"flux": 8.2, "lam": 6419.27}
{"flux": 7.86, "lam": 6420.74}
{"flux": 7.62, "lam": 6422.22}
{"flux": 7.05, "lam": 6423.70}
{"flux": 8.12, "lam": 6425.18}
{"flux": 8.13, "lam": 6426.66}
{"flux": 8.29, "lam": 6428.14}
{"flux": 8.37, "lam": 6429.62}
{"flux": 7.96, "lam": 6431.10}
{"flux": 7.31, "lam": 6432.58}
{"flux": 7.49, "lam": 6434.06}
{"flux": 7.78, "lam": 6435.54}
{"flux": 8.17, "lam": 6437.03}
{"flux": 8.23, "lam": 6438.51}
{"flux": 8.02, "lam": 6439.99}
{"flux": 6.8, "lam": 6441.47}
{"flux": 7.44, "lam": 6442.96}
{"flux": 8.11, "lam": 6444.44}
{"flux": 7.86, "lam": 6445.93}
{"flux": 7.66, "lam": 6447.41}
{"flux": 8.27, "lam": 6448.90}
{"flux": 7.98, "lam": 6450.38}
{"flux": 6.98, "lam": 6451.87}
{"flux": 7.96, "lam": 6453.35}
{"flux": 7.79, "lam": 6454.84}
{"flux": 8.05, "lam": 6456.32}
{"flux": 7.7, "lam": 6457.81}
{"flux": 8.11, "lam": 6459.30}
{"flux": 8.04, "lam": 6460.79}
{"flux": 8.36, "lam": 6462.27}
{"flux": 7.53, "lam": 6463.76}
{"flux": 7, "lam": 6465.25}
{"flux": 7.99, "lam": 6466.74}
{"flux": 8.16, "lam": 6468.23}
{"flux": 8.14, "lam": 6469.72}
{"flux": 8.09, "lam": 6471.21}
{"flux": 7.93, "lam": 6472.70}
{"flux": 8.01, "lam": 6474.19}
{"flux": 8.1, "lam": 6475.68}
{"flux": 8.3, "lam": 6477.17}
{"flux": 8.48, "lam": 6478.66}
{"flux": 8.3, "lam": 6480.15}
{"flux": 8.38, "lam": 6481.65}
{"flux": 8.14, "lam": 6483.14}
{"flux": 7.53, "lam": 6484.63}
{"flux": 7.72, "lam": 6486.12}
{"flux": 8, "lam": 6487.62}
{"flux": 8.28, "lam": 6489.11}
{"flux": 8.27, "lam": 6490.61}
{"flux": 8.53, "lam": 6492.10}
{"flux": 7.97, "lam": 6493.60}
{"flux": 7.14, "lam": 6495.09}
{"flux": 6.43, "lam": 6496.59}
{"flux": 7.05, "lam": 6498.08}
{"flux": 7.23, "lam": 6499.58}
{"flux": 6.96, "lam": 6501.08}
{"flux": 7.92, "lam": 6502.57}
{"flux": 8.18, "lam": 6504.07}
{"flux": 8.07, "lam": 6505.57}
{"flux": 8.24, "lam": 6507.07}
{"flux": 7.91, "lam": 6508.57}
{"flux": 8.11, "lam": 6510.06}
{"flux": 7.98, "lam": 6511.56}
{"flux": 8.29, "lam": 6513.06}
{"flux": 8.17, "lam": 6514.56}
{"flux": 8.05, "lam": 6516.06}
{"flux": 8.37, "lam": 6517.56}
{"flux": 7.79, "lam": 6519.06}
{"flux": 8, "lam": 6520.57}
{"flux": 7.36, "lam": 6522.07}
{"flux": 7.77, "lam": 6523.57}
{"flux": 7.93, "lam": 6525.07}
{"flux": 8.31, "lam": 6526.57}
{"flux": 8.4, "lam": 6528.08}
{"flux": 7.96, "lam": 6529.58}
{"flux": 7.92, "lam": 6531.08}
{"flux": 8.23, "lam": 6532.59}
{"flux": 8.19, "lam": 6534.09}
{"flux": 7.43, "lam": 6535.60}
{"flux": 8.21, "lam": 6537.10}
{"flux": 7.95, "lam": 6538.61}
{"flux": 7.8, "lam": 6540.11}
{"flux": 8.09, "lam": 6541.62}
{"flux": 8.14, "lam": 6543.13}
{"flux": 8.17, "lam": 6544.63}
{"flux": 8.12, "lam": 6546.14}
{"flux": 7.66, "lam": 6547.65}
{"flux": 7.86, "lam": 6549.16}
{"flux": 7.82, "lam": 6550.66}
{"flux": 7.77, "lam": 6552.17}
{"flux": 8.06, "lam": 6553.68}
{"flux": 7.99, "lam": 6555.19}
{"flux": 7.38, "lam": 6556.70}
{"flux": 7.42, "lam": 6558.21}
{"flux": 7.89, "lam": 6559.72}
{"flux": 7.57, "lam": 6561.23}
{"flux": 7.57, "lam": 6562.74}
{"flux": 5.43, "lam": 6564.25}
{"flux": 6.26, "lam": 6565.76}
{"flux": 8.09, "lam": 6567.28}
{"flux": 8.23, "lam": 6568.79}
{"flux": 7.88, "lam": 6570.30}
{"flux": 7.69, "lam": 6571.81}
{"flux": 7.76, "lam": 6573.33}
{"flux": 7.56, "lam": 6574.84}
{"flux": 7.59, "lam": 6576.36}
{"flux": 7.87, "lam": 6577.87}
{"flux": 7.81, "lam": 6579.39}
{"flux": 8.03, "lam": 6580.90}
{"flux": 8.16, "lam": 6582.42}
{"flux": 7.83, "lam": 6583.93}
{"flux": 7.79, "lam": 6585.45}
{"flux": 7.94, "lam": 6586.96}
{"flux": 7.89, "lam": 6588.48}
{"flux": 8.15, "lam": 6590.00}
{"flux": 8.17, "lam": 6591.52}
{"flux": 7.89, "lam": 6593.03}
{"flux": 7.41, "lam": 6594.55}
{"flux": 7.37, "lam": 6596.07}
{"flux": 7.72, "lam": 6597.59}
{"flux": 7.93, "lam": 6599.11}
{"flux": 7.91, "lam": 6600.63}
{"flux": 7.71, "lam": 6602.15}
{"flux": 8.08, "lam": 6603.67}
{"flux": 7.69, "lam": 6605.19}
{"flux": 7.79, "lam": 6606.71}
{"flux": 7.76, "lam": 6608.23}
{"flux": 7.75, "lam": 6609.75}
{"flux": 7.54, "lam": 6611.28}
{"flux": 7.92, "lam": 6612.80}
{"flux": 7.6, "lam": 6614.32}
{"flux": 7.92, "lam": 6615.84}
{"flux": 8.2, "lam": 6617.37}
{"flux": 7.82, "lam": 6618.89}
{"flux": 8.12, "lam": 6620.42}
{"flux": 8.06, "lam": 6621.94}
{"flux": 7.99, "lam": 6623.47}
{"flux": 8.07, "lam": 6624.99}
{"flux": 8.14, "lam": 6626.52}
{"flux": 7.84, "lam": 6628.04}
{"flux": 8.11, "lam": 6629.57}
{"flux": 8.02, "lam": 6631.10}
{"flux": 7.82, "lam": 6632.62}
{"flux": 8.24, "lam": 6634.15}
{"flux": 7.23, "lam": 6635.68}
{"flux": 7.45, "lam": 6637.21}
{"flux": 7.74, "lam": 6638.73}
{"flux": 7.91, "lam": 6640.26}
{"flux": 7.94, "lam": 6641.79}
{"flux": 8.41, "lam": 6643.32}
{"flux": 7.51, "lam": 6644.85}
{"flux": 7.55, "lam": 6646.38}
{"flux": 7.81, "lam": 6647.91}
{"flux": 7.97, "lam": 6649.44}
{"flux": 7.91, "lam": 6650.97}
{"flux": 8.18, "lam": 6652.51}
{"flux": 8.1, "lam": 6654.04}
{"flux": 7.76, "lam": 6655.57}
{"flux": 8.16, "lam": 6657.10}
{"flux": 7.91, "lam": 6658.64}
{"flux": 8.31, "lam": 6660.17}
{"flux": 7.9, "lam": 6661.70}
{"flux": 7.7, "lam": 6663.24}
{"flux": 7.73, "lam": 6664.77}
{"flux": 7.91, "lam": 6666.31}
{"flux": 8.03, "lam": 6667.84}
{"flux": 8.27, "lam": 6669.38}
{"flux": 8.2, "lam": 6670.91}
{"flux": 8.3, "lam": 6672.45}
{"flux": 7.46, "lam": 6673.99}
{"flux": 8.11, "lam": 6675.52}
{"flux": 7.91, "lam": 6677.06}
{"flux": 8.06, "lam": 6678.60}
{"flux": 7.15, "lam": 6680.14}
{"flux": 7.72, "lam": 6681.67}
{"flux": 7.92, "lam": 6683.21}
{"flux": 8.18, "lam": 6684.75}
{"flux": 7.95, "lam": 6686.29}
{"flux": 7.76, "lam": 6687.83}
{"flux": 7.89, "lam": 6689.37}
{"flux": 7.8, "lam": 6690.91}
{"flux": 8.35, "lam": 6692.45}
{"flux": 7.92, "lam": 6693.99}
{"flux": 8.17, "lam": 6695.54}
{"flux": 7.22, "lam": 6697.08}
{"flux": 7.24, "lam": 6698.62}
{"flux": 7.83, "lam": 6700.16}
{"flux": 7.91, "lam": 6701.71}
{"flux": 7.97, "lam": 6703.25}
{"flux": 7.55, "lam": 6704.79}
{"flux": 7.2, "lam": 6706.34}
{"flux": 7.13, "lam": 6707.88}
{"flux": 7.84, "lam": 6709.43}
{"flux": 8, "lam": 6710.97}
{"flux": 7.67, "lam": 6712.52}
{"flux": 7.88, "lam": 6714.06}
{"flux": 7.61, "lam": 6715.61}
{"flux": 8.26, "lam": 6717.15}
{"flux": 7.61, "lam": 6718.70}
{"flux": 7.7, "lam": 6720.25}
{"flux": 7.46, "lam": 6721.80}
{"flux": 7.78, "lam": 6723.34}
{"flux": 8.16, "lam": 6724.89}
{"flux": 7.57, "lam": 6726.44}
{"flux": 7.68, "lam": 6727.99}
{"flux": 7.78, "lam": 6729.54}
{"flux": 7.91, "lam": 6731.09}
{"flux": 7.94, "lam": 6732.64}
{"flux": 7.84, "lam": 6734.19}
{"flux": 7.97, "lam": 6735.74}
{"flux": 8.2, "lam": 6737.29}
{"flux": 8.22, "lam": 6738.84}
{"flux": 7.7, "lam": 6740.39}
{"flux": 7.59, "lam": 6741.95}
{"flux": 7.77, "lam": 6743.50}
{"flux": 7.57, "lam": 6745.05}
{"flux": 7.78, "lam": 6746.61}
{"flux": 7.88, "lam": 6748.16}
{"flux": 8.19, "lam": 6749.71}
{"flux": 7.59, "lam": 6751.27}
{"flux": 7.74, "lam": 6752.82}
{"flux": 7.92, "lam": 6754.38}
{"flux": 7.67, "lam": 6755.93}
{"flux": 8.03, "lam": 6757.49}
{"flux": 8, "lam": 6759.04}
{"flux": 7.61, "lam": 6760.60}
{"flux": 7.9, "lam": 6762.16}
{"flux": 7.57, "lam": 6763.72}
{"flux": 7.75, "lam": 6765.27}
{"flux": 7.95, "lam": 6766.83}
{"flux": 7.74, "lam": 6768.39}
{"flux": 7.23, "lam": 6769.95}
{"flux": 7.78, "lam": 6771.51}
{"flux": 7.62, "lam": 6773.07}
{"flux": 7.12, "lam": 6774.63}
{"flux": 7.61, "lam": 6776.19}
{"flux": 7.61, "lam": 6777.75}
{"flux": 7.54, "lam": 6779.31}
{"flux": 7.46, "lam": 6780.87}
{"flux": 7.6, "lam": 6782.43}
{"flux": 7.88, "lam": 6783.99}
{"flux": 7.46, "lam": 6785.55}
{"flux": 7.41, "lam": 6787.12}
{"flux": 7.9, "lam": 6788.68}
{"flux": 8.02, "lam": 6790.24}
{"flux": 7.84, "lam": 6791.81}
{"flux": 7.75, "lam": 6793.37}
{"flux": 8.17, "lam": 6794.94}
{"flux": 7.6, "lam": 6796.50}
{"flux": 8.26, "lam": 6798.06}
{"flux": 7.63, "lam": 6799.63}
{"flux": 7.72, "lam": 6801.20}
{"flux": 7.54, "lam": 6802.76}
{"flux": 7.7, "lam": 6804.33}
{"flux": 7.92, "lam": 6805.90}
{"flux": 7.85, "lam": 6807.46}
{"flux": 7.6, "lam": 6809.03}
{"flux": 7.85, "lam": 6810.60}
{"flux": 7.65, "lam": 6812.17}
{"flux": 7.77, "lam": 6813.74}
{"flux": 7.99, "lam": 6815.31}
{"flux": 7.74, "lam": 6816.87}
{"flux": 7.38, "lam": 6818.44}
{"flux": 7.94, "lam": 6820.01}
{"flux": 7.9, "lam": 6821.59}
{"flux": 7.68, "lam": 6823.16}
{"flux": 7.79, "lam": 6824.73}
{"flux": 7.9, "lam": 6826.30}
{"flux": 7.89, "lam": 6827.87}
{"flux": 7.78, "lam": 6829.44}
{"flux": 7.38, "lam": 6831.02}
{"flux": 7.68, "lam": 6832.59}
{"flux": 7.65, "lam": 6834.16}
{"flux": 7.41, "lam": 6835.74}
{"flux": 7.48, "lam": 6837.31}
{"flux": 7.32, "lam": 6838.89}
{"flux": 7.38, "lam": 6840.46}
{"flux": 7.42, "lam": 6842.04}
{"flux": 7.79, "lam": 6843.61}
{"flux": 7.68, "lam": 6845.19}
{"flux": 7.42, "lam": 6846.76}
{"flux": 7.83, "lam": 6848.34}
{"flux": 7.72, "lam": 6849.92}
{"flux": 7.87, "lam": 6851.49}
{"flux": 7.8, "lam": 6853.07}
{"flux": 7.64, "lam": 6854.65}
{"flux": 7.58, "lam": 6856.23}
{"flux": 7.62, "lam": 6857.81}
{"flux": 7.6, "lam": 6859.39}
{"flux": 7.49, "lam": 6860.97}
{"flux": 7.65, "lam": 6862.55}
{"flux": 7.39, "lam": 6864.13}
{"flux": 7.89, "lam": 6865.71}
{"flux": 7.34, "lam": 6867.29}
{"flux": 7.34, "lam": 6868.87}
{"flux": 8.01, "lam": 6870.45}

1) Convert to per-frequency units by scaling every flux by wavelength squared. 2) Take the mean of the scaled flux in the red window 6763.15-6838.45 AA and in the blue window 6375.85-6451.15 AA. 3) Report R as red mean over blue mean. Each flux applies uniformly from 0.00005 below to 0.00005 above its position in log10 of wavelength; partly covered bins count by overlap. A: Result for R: 1.1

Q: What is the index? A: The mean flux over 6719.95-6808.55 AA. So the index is 7.76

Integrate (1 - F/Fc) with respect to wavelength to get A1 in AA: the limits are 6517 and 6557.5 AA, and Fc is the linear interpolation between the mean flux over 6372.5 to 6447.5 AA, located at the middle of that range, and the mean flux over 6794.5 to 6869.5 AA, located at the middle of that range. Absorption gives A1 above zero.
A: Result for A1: -0.8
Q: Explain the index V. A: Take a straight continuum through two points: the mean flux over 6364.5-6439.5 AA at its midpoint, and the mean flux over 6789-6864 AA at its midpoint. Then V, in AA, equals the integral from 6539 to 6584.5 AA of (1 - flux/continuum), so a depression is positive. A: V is 0.6 AA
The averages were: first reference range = 7.88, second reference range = 7.71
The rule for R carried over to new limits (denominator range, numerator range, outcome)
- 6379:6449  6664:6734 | 1.09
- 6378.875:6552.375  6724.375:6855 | 1.08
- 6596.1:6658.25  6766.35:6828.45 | 1.03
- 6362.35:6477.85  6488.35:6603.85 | 1.03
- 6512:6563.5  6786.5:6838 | 1.06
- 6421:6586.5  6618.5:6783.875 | 1.06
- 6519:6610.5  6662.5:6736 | 1.04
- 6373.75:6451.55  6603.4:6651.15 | 1.07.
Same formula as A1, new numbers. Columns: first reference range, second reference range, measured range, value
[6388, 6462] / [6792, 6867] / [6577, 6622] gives -0.5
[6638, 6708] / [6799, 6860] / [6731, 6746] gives -0.2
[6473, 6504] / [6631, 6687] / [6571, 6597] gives 0.2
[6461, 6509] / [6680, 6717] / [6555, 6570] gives 0.9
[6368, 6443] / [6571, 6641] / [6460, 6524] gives -0.4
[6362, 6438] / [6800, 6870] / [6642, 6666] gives -0.6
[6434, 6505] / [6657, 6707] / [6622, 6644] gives -0.2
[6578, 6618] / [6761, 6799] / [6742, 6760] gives -0.2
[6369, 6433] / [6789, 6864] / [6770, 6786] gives 0.4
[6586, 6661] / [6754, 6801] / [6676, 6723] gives 0.2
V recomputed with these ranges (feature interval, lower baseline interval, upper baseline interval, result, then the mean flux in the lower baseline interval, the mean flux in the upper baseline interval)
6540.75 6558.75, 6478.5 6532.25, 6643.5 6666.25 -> 0.1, 7.92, 7.9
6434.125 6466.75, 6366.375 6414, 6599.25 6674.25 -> 0.4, 7.89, 7.91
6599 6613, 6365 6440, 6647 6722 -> 0.1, 7.89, 7.85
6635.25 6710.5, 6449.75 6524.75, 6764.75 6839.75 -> -0.6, 7.9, 7.7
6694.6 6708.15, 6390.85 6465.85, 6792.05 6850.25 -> 0.2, 7.82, 7.71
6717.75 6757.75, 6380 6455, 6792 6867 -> -0.5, 7.83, 7.69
